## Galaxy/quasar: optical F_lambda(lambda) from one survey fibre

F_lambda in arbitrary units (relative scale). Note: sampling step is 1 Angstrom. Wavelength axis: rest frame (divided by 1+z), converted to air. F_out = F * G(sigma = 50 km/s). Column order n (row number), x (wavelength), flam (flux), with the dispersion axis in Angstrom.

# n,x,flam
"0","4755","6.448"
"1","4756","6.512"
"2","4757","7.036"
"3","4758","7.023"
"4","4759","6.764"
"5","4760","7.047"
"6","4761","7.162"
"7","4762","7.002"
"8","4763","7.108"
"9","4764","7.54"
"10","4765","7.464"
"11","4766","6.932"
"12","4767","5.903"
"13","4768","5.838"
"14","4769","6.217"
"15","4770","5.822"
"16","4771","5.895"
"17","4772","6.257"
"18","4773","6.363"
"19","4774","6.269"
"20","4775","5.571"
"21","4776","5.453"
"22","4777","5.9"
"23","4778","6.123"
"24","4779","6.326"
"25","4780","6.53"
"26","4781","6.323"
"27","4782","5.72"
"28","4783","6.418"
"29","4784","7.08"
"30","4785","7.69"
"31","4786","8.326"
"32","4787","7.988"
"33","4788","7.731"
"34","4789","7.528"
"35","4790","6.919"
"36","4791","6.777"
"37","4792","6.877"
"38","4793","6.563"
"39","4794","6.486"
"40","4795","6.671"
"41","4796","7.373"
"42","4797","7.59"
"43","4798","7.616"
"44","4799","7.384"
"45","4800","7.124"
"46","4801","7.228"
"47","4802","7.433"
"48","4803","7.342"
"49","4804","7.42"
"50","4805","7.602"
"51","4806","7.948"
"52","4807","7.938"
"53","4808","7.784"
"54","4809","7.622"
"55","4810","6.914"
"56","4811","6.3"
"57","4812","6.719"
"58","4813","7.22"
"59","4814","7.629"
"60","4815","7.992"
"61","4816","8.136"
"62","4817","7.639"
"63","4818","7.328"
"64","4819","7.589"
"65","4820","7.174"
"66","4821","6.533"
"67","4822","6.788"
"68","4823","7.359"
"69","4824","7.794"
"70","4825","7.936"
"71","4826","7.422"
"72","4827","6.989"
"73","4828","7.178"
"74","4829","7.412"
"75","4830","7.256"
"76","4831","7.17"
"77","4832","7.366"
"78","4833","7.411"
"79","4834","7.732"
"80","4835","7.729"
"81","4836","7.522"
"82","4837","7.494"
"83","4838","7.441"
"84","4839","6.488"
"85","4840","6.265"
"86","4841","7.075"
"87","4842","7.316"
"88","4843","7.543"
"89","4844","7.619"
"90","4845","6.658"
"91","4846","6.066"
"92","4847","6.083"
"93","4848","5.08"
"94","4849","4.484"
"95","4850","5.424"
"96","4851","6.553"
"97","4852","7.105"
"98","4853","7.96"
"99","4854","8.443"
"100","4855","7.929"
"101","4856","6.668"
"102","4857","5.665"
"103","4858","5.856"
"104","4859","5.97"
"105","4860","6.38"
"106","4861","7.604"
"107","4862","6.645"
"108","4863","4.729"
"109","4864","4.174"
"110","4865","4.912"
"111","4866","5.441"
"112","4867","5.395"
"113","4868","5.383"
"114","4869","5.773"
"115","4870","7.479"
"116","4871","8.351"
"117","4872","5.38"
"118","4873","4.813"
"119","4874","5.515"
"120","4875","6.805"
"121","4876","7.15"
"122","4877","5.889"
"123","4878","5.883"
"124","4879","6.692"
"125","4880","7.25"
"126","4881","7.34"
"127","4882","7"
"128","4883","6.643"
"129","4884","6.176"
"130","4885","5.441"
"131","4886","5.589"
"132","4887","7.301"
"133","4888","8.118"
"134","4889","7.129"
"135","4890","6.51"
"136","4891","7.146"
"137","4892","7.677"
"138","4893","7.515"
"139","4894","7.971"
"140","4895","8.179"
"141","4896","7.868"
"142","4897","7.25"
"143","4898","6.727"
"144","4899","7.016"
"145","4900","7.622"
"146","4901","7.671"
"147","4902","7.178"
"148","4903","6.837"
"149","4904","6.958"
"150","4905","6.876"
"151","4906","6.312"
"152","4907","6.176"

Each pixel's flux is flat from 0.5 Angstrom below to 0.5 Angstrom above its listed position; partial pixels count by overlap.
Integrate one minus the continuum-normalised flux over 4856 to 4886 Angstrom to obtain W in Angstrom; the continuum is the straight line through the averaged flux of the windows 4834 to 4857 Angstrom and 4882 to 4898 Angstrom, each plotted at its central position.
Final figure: 3.7 Angstrom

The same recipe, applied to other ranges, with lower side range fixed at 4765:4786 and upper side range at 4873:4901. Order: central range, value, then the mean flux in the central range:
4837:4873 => 1.94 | 6.37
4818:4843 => -2.52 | 7.27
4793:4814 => -2.64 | 7.28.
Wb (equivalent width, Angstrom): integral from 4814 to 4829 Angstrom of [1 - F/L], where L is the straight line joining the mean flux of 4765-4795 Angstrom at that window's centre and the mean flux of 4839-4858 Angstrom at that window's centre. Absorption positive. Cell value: -1.86 Angstrom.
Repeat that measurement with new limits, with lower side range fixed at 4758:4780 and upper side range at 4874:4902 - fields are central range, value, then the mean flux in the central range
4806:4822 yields -1.72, 7.37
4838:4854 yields 0.46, 6.6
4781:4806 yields -2.45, 7.2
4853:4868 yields 1.53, 6.17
